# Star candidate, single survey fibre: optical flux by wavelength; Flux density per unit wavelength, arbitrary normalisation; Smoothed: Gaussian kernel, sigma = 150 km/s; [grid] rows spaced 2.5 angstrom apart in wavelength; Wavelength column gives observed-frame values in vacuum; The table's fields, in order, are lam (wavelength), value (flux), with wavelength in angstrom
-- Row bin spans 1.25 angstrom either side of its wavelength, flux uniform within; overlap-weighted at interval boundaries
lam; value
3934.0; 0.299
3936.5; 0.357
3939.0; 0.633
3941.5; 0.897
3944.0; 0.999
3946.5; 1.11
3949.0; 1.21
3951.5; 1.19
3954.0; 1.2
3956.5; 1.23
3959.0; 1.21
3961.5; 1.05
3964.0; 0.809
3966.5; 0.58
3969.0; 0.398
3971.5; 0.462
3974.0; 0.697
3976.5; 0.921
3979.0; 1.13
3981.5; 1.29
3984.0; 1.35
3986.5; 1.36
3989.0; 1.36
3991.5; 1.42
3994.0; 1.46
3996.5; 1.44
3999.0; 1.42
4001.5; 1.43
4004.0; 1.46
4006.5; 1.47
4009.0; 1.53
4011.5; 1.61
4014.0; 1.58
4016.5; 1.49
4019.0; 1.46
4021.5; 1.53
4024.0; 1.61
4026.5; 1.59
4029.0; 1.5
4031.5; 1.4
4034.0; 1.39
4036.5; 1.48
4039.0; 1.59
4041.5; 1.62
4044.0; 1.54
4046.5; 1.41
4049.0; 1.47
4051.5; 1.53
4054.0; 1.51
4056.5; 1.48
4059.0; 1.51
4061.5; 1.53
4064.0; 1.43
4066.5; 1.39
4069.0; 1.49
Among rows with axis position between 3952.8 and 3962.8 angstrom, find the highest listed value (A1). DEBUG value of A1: 1.23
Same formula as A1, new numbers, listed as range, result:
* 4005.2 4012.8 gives 1.61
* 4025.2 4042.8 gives 1.62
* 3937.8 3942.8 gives 0.897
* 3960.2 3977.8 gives 1.05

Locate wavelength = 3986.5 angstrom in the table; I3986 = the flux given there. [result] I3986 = 1.36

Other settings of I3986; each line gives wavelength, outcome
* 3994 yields 1.46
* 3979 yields 1.13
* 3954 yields 1.2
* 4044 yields 1.54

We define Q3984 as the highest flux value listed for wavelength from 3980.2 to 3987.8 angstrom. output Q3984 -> 1.36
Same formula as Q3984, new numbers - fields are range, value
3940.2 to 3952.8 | 1.21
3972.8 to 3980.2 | 1.13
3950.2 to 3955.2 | 1.2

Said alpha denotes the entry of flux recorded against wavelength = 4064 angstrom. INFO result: 1.43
